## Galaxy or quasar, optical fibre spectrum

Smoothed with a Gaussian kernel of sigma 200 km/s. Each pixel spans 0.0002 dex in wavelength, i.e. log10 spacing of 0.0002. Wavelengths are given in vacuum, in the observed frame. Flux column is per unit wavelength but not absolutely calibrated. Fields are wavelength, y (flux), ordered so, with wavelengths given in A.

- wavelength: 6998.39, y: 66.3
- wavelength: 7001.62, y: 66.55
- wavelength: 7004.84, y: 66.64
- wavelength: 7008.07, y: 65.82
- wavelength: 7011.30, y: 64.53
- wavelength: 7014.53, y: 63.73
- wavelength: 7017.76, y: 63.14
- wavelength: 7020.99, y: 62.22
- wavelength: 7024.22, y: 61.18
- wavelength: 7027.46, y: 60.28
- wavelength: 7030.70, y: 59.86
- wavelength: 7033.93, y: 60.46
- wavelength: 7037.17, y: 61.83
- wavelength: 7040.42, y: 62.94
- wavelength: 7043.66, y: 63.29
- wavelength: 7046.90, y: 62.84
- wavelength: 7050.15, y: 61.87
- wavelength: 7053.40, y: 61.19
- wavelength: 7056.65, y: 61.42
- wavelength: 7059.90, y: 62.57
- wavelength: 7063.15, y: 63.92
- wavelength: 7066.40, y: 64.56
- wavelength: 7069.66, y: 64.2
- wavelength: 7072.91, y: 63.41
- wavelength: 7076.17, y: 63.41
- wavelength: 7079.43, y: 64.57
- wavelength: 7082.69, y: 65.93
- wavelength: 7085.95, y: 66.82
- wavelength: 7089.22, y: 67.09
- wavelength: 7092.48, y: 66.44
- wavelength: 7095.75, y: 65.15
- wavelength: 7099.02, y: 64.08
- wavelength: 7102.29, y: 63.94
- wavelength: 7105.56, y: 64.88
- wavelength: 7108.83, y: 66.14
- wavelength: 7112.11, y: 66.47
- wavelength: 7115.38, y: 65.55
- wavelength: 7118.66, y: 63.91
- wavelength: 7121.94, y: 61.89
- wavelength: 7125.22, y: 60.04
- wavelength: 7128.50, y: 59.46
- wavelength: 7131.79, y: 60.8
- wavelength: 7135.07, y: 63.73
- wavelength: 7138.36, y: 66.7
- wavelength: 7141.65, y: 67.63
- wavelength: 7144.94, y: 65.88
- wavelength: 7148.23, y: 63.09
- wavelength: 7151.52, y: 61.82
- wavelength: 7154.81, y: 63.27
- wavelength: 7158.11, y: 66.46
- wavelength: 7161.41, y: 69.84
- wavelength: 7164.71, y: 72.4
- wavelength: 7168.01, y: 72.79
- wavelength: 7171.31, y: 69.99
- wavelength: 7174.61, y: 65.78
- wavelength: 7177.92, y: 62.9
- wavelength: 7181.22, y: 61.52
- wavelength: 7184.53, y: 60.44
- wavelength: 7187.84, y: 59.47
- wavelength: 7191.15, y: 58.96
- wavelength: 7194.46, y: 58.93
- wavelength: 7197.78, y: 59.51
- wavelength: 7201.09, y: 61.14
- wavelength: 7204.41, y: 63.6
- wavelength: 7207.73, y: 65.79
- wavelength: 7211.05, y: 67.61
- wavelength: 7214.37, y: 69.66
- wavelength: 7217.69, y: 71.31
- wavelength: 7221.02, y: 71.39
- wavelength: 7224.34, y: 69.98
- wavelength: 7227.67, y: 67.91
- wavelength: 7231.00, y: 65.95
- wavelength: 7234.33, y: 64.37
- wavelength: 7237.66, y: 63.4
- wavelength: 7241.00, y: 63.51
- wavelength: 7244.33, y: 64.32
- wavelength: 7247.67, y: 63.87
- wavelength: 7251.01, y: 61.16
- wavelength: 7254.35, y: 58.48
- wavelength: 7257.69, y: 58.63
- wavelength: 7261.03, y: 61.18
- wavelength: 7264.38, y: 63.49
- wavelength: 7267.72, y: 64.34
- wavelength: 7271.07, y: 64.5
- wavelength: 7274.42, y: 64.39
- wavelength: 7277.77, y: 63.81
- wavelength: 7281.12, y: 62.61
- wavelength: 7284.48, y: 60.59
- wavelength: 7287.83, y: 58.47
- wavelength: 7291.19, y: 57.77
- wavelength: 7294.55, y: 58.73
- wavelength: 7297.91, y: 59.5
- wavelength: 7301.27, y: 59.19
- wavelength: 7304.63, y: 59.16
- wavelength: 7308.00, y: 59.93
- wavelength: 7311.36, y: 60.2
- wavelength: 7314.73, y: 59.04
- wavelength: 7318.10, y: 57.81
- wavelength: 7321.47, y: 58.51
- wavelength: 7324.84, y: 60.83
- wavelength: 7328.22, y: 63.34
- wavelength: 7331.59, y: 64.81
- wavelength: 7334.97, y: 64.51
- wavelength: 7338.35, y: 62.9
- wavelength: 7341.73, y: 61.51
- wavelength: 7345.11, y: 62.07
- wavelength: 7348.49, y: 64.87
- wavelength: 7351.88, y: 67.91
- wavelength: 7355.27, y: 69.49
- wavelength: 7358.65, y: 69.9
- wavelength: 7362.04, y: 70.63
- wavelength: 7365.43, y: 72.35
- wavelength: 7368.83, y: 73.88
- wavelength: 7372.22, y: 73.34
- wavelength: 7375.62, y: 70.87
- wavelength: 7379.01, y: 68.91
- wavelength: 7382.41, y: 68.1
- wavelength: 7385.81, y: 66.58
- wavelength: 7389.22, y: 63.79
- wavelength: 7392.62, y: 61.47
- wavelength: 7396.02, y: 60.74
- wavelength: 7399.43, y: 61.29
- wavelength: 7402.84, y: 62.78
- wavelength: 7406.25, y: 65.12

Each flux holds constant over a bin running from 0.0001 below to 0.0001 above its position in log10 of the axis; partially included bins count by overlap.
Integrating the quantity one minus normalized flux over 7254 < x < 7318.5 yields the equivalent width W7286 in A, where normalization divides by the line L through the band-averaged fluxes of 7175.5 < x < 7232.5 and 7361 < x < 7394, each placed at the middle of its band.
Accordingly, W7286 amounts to 5.8 A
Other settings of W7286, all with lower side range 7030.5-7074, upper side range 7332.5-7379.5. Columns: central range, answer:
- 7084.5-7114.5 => -1.1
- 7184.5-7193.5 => 0.8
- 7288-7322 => 4.1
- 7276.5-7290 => 1.1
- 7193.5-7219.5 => 0.2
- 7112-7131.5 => 0.4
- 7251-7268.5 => 1.4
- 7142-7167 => -0.8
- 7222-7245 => 0.0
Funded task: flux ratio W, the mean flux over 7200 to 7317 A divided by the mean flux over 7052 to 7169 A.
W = 1.0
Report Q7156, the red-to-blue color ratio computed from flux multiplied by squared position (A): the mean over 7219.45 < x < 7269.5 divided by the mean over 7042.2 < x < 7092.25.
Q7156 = 1.05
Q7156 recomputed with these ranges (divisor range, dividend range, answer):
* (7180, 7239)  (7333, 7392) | 1.09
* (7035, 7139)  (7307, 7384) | 1.10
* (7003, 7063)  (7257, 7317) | 1.04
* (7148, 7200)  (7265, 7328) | 0.98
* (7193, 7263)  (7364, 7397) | 1.10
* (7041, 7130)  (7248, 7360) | 1.03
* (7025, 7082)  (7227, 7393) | 1.10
